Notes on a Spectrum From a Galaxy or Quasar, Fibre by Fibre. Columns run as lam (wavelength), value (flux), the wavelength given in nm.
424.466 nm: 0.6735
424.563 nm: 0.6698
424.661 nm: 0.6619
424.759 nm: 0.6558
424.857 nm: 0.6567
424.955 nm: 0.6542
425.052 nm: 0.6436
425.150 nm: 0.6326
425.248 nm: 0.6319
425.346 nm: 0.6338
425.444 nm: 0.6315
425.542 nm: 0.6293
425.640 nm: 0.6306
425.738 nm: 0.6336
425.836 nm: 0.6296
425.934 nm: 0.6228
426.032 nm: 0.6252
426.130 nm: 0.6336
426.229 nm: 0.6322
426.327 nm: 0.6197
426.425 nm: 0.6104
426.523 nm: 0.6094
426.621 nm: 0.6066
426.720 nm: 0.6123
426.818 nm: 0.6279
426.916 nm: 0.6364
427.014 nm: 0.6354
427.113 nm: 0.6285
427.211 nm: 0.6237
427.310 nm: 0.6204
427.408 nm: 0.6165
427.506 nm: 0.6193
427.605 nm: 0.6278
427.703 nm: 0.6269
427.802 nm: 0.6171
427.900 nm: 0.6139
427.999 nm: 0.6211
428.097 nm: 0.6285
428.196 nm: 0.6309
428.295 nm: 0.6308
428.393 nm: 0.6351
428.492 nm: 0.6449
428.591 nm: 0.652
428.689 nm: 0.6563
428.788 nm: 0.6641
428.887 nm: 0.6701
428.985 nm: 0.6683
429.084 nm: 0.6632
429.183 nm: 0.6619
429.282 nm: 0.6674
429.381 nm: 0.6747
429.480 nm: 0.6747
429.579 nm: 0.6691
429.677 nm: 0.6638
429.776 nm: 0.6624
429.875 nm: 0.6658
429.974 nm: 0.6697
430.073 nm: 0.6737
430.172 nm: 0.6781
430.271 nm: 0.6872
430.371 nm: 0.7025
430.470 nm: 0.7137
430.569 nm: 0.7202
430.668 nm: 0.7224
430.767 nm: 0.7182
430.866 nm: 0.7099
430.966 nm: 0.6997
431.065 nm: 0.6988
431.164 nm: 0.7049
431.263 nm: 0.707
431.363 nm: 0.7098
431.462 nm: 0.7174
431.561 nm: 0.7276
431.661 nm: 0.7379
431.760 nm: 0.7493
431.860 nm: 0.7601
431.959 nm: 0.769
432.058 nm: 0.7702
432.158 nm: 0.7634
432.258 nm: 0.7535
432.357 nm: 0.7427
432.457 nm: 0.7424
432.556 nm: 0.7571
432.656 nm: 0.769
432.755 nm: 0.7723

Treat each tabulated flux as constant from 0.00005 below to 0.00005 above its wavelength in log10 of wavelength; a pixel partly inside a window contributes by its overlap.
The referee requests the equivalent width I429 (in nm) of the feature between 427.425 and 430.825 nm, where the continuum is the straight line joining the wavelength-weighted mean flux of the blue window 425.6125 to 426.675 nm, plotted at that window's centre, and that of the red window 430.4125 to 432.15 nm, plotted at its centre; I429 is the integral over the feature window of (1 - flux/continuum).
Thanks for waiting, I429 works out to 0.11 nm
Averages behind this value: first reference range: 0.623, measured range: 0.661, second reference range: 0.727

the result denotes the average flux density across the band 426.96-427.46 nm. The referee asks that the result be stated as 0.625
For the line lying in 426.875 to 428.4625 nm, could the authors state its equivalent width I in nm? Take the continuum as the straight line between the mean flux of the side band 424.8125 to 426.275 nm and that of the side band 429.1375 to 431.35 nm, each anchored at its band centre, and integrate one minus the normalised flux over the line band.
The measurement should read 0.08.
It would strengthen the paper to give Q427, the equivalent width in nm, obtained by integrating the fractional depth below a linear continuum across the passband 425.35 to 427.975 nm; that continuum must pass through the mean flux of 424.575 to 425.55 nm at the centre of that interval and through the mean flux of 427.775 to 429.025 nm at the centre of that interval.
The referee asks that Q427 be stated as 0.08 nm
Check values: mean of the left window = 0.645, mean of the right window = 0.642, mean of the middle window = 0.624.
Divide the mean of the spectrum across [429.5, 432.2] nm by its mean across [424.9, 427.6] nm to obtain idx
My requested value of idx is 1.13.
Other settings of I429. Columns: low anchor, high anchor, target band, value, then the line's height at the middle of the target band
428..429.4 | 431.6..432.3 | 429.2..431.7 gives 0.05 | 0.708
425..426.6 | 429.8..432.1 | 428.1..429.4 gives 0.04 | 0.677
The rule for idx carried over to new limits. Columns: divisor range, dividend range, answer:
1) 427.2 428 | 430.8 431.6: 1.14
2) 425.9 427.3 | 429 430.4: 1.08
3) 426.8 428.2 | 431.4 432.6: 1.20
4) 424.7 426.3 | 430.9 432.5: 1.15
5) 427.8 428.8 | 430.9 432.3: 1.15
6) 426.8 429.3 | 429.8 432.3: 1.12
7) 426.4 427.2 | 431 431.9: 1.16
